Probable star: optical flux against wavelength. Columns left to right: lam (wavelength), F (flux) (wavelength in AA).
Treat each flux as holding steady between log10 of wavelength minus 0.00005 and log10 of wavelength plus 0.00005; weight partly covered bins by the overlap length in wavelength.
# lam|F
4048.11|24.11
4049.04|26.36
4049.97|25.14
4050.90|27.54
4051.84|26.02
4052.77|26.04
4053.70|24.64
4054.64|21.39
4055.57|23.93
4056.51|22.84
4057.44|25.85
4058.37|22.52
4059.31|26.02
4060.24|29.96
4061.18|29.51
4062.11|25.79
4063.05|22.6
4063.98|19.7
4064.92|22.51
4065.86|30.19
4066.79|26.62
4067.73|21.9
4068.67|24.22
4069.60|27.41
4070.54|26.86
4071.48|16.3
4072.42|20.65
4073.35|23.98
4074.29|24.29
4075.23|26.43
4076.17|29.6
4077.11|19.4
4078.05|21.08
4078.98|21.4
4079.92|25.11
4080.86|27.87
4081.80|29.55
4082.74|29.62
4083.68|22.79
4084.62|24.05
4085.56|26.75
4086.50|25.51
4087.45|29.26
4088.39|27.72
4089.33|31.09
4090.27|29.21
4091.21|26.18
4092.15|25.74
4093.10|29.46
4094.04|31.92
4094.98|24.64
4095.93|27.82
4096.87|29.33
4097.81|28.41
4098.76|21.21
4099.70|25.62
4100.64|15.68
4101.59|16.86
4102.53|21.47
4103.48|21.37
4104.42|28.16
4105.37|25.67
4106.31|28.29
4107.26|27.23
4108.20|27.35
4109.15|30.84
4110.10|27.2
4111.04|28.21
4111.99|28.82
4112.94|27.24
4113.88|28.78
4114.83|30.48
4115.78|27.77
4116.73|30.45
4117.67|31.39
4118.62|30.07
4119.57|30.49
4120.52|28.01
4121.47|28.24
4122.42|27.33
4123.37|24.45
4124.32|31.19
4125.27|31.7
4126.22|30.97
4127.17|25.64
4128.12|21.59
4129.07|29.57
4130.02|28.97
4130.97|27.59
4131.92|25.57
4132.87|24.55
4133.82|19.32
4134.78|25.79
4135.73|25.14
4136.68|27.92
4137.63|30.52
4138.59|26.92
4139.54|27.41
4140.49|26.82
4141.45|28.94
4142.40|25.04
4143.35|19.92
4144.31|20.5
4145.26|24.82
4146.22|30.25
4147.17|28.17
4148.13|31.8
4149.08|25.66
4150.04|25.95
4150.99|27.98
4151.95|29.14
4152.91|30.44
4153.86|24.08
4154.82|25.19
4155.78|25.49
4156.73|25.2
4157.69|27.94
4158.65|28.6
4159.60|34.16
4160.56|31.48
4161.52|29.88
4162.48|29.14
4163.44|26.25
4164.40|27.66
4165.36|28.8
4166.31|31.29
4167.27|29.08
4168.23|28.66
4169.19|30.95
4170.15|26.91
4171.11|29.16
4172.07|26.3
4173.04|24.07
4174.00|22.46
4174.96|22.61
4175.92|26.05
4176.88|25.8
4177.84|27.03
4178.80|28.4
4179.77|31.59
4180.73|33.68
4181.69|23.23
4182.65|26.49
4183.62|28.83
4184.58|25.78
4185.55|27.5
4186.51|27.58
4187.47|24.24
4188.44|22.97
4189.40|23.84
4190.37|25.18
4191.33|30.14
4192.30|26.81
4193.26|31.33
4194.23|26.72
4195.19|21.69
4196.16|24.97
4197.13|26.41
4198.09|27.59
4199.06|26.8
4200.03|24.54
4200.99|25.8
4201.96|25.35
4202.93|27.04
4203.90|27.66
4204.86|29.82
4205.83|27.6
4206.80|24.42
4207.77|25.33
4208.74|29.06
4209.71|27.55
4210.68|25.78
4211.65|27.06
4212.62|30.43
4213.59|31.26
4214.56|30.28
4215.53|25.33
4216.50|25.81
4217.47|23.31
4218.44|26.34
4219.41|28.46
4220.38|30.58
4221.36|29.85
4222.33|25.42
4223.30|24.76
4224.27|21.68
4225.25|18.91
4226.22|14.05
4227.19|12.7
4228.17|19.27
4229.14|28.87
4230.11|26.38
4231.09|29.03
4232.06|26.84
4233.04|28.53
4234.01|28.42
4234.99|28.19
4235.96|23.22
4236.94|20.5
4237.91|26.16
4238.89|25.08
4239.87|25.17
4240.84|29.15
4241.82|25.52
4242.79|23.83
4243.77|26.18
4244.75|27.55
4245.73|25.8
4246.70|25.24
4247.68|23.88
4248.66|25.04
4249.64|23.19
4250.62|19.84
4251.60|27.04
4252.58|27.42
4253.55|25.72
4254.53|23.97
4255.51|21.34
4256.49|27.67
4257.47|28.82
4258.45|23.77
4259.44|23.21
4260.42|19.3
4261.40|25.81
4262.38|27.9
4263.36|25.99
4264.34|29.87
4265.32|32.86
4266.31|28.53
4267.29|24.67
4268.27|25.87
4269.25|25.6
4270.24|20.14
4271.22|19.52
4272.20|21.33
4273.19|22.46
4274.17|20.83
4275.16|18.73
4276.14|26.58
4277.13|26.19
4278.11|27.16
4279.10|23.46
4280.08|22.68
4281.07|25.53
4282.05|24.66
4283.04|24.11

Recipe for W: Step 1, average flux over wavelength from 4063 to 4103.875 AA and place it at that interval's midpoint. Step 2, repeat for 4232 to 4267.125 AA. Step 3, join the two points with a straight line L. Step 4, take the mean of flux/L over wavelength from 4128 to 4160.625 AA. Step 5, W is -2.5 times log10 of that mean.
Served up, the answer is -0.06 mag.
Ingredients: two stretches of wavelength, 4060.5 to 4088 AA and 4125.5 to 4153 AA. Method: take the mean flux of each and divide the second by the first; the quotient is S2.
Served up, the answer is 1.1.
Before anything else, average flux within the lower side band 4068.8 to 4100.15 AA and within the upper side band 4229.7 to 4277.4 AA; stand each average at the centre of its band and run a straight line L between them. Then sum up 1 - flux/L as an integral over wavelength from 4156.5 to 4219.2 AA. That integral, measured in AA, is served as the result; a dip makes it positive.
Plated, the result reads -4.41 AA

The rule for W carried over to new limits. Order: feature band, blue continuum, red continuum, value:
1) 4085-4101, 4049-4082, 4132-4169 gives -0.055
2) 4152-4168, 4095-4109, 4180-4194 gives -0.084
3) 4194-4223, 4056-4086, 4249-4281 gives -0.095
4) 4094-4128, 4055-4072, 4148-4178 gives -0.042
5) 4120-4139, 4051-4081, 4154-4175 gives -0.017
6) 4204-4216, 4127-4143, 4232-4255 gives -0.086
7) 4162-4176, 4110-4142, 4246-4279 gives -0.020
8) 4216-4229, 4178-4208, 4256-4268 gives 0.145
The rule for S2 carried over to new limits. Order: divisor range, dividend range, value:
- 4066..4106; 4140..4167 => 1.09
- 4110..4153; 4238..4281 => 0.91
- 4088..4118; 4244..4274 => 0.93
